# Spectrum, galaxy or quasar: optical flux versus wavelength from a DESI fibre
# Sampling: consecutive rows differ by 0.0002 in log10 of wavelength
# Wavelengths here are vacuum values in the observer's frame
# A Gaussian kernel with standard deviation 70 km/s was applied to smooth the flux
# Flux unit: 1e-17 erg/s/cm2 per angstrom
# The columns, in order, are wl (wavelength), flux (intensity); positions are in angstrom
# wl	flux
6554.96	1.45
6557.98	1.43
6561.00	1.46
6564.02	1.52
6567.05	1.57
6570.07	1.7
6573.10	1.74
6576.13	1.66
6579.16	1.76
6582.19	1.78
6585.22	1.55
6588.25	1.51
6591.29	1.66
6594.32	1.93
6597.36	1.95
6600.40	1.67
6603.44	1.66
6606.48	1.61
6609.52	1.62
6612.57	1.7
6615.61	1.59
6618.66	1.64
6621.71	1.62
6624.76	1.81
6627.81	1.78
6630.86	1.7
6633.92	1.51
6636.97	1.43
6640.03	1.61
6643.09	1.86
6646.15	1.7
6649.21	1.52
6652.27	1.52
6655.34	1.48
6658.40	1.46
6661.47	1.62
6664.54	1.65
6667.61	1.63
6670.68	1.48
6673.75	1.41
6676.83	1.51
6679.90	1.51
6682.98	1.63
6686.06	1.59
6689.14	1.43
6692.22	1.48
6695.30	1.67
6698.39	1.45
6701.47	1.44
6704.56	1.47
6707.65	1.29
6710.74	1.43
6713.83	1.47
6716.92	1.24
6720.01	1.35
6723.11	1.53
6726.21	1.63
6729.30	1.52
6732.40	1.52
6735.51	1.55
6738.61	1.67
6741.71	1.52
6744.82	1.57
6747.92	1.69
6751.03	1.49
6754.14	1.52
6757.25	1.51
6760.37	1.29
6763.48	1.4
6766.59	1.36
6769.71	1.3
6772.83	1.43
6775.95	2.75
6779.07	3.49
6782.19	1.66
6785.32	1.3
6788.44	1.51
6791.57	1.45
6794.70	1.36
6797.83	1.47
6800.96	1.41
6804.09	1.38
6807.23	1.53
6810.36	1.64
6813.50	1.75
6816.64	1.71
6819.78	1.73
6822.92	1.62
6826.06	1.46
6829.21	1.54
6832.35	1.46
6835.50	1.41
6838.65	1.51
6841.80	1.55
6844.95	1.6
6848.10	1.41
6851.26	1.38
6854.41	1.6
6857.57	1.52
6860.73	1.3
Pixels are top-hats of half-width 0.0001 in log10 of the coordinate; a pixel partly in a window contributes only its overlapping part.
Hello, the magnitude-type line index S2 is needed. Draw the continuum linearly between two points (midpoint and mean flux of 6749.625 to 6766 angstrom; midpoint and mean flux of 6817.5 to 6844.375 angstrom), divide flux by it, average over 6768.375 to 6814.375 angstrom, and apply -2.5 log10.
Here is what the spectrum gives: -0.146 mag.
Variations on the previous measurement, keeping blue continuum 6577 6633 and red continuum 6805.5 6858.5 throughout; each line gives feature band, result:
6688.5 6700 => 0.09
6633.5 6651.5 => 0.04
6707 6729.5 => 0.14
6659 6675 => 0.07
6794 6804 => 0.12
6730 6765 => 0.06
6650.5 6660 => 0.12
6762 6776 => 0.04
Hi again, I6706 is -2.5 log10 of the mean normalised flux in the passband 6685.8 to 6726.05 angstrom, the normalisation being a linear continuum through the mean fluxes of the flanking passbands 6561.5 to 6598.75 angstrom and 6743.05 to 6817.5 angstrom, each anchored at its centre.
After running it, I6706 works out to 0.14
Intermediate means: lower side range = 1.69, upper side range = 1.62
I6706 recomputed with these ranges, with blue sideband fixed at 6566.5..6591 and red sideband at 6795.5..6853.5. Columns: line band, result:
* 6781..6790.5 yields 0.05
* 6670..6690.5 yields 0.07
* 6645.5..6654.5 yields 0.04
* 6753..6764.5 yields 0.10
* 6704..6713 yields 0.14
